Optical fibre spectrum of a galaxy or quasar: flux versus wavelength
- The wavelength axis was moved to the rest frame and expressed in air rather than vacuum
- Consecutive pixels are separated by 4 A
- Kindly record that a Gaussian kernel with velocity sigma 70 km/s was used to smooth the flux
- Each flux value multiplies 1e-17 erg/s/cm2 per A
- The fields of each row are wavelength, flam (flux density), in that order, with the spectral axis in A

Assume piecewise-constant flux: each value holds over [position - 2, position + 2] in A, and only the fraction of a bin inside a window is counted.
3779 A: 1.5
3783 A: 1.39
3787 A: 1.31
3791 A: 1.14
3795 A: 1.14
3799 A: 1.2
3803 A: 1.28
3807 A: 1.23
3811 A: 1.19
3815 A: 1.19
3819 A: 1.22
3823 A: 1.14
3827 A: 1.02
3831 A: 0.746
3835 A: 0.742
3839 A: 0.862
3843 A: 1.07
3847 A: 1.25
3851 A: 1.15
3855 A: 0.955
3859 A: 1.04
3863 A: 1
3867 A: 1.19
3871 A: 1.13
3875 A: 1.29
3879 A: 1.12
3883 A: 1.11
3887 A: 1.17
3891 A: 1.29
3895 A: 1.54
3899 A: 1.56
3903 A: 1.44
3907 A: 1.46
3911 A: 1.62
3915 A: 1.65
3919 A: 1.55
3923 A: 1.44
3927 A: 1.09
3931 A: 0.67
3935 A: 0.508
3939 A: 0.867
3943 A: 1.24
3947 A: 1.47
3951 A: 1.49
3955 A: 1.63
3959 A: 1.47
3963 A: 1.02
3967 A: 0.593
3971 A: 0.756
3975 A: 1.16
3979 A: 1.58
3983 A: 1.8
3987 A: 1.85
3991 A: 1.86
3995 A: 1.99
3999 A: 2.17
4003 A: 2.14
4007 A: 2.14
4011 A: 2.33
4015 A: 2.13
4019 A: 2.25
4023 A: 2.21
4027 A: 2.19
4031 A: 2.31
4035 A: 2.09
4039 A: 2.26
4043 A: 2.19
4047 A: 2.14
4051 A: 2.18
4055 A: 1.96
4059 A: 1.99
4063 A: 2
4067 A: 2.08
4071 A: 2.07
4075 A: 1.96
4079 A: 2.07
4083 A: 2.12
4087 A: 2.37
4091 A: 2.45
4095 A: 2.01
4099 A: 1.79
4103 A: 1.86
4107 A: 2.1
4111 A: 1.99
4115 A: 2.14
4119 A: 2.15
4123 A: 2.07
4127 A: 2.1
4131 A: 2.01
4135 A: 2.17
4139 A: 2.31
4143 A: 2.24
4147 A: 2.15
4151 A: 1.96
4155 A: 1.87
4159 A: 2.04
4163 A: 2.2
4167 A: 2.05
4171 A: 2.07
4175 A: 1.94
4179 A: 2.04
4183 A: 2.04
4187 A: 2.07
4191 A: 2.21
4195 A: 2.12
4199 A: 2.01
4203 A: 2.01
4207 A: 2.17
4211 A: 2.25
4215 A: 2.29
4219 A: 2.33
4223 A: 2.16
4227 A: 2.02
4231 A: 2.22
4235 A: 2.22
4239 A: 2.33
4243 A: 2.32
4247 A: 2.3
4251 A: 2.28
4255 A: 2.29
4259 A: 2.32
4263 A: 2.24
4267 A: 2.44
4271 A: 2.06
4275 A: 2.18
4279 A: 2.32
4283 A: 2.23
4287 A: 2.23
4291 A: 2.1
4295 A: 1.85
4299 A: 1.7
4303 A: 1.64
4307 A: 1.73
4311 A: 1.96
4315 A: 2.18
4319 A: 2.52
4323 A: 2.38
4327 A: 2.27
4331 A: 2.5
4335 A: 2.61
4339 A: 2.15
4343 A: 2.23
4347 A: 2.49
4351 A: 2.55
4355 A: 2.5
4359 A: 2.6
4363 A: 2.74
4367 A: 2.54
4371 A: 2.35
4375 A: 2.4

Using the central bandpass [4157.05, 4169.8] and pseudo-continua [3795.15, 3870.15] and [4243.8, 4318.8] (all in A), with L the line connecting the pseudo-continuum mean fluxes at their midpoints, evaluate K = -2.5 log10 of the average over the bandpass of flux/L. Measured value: -0.13 mag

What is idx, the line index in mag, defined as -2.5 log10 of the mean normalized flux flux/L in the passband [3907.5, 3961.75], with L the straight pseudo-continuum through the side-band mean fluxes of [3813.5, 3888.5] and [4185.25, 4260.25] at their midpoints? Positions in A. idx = 0.03 mag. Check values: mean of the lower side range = 1.07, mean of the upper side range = 2.21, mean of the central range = 1.29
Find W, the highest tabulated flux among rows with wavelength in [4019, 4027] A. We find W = 2.25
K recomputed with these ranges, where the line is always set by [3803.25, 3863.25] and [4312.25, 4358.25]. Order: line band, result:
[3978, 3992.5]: -0.21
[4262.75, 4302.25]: 0.07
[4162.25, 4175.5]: -0.06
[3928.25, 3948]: 0.40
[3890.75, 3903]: -0.20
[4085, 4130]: -0.17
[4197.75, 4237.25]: -0.05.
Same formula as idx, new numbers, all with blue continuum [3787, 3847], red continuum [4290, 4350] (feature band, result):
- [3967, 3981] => 0.30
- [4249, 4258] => -0.14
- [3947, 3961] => -0.10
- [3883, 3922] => -0.14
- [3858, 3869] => 0.11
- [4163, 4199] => -0.11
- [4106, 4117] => -0.20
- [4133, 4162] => -0.17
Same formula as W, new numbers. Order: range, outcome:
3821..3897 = 1.54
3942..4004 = 2.17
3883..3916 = 1.65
